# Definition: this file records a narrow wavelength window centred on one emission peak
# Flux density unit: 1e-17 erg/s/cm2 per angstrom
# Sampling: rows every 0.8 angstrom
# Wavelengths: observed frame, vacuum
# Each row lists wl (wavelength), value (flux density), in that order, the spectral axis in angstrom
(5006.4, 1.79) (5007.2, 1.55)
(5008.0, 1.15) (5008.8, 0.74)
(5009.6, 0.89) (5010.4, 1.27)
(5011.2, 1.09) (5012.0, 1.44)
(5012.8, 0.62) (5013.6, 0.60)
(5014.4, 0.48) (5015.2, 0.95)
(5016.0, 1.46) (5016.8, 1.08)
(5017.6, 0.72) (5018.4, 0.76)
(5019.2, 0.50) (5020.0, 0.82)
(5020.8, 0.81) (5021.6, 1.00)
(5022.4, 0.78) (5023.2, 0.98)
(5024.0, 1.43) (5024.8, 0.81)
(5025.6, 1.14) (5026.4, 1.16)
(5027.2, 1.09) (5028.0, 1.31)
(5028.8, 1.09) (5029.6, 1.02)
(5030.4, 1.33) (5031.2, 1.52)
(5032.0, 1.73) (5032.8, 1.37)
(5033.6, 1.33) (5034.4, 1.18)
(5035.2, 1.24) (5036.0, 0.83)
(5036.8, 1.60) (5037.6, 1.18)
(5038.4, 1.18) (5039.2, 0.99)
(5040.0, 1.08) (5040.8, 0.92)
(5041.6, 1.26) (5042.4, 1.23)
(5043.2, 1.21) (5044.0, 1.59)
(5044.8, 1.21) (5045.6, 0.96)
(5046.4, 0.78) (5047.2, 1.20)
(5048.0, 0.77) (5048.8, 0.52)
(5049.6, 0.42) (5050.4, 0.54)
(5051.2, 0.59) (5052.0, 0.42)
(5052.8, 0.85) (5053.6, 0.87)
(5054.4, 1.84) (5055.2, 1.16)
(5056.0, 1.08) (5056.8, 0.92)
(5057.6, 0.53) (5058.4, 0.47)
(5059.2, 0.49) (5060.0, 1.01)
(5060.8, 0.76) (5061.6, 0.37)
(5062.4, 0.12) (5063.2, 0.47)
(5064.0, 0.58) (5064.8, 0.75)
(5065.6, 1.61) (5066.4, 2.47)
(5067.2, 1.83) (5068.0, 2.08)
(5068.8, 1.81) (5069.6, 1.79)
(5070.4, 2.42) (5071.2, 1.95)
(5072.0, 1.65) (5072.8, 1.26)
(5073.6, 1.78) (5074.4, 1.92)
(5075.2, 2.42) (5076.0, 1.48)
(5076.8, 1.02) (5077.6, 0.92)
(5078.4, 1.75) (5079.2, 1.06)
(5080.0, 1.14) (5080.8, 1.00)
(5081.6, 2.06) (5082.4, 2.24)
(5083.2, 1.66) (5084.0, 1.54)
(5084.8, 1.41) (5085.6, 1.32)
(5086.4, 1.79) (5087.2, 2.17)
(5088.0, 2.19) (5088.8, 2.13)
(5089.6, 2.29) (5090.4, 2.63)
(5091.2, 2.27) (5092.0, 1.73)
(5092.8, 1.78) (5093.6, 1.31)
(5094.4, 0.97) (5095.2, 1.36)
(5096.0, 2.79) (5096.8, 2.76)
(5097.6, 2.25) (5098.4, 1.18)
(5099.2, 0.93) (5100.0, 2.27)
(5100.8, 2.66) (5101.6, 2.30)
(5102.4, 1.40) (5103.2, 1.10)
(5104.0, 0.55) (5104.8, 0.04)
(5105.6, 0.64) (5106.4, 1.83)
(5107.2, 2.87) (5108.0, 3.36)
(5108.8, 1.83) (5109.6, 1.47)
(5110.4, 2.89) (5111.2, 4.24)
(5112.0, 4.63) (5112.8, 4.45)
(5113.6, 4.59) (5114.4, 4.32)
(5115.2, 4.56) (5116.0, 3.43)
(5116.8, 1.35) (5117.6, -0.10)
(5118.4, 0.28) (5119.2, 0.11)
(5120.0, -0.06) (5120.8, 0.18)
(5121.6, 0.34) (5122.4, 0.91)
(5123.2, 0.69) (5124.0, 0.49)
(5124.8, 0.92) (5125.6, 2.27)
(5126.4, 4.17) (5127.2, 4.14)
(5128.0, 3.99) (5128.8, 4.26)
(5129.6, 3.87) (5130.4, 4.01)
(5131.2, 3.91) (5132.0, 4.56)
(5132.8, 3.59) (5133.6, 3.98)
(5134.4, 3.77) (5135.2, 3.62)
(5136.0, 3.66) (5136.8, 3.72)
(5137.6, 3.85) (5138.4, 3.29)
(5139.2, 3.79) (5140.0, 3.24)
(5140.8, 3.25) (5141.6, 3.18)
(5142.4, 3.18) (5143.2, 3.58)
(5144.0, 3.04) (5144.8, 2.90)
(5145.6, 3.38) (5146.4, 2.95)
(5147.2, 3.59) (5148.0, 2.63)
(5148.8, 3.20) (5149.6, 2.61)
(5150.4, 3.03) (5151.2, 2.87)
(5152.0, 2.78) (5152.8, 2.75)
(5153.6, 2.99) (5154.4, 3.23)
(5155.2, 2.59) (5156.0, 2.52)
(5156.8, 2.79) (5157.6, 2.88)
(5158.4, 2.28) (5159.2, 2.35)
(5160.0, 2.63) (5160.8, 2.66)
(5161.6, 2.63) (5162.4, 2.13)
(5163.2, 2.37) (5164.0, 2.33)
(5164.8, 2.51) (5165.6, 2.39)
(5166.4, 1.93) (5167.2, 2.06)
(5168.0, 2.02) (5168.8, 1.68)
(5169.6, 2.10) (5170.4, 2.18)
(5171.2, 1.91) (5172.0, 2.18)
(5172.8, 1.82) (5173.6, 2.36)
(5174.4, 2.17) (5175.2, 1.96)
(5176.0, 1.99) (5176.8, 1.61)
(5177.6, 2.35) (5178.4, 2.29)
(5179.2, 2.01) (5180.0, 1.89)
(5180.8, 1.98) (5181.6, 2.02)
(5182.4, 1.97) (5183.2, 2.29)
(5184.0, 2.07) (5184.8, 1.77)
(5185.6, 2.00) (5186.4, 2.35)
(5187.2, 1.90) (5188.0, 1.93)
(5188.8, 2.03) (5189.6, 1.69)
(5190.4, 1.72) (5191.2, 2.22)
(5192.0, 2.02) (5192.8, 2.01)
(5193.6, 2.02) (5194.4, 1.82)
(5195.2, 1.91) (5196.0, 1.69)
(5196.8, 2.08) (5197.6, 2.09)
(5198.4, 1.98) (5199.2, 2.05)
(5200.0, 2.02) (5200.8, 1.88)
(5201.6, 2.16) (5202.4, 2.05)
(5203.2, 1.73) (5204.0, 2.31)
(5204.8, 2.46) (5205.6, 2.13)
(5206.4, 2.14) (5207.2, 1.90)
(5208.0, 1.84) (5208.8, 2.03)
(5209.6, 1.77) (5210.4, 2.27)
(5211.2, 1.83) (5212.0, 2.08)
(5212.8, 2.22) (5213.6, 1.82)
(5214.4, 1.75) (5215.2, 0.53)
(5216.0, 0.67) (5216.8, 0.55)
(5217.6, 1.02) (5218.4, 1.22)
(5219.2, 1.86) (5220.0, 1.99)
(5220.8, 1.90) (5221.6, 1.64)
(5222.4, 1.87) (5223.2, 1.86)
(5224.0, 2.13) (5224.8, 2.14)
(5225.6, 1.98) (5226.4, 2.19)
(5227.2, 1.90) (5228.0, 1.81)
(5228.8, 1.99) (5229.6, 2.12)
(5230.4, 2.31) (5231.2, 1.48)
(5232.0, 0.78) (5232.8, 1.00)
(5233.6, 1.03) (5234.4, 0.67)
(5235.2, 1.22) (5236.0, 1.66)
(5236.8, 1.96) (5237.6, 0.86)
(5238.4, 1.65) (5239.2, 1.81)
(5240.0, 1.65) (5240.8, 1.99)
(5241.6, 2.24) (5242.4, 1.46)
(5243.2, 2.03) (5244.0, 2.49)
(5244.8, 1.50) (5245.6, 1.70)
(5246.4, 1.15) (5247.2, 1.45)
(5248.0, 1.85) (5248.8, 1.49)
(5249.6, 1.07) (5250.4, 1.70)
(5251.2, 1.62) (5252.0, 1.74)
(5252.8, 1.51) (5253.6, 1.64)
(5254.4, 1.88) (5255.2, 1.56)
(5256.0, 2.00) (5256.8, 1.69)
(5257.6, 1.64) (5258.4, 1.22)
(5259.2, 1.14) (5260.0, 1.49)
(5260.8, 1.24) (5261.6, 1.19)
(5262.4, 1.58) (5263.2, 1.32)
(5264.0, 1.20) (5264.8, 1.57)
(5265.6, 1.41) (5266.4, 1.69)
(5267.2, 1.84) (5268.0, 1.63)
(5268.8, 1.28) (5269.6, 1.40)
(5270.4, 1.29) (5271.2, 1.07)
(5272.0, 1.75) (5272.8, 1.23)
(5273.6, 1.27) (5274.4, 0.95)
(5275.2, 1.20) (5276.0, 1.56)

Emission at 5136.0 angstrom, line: Lyman alpha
